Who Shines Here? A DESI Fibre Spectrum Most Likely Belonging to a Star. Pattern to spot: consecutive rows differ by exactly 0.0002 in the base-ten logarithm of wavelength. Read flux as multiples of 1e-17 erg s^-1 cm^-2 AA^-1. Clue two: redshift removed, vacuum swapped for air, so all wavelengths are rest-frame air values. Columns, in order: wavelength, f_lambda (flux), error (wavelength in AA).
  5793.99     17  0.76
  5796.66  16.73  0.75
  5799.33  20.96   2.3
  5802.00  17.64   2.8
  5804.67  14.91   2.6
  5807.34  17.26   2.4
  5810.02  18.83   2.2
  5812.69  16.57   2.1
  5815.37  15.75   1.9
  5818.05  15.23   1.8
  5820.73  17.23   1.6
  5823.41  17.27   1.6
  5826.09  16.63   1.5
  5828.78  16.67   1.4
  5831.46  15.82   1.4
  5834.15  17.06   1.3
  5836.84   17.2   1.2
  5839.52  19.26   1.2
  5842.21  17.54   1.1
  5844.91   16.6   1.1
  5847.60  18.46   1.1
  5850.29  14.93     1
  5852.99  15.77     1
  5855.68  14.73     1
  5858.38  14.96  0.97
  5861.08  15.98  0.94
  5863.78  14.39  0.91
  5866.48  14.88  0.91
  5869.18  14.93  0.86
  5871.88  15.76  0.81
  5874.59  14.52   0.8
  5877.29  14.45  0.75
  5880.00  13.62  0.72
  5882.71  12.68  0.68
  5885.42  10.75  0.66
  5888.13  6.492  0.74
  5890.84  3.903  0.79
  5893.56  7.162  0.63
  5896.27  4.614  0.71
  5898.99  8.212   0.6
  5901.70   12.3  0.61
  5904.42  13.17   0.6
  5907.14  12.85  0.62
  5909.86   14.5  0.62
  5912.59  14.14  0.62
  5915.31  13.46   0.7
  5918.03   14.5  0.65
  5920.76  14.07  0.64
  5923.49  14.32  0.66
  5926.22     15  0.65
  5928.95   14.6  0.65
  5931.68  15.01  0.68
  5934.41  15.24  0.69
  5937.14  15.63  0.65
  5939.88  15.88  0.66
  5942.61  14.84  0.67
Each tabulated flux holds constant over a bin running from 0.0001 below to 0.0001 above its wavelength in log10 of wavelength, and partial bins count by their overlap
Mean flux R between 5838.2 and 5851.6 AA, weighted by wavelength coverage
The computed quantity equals 17.4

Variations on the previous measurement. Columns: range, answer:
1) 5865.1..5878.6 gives 14.9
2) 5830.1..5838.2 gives 16.7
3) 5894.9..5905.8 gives 9.58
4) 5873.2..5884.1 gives 13.8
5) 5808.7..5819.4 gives 16.6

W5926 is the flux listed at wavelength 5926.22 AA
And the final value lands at 15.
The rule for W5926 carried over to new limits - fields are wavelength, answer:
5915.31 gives 13.46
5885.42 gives 10.75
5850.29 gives 14.93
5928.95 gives 14.6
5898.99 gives 8.212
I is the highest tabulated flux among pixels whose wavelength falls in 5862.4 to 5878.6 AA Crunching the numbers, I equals 15.76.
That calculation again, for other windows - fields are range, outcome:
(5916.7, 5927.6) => 15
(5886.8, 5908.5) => 13.17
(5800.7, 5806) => 17.64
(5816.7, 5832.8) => 17.27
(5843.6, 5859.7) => 18.46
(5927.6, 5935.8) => 15.24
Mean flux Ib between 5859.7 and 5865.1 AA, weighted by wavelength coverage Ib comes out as 15.2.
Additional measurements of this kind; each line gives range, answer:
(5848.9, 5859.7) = 15.1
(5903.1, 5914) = 13.7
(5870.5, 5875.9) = 15.1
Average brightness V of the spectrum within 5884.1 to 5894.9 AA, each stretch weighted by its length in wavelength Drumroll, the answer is 7.06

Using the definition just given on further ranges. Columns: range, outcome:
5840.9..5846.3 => 17.1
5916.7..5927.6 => 14.5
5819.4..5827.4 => 17.1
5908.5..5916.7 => 14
